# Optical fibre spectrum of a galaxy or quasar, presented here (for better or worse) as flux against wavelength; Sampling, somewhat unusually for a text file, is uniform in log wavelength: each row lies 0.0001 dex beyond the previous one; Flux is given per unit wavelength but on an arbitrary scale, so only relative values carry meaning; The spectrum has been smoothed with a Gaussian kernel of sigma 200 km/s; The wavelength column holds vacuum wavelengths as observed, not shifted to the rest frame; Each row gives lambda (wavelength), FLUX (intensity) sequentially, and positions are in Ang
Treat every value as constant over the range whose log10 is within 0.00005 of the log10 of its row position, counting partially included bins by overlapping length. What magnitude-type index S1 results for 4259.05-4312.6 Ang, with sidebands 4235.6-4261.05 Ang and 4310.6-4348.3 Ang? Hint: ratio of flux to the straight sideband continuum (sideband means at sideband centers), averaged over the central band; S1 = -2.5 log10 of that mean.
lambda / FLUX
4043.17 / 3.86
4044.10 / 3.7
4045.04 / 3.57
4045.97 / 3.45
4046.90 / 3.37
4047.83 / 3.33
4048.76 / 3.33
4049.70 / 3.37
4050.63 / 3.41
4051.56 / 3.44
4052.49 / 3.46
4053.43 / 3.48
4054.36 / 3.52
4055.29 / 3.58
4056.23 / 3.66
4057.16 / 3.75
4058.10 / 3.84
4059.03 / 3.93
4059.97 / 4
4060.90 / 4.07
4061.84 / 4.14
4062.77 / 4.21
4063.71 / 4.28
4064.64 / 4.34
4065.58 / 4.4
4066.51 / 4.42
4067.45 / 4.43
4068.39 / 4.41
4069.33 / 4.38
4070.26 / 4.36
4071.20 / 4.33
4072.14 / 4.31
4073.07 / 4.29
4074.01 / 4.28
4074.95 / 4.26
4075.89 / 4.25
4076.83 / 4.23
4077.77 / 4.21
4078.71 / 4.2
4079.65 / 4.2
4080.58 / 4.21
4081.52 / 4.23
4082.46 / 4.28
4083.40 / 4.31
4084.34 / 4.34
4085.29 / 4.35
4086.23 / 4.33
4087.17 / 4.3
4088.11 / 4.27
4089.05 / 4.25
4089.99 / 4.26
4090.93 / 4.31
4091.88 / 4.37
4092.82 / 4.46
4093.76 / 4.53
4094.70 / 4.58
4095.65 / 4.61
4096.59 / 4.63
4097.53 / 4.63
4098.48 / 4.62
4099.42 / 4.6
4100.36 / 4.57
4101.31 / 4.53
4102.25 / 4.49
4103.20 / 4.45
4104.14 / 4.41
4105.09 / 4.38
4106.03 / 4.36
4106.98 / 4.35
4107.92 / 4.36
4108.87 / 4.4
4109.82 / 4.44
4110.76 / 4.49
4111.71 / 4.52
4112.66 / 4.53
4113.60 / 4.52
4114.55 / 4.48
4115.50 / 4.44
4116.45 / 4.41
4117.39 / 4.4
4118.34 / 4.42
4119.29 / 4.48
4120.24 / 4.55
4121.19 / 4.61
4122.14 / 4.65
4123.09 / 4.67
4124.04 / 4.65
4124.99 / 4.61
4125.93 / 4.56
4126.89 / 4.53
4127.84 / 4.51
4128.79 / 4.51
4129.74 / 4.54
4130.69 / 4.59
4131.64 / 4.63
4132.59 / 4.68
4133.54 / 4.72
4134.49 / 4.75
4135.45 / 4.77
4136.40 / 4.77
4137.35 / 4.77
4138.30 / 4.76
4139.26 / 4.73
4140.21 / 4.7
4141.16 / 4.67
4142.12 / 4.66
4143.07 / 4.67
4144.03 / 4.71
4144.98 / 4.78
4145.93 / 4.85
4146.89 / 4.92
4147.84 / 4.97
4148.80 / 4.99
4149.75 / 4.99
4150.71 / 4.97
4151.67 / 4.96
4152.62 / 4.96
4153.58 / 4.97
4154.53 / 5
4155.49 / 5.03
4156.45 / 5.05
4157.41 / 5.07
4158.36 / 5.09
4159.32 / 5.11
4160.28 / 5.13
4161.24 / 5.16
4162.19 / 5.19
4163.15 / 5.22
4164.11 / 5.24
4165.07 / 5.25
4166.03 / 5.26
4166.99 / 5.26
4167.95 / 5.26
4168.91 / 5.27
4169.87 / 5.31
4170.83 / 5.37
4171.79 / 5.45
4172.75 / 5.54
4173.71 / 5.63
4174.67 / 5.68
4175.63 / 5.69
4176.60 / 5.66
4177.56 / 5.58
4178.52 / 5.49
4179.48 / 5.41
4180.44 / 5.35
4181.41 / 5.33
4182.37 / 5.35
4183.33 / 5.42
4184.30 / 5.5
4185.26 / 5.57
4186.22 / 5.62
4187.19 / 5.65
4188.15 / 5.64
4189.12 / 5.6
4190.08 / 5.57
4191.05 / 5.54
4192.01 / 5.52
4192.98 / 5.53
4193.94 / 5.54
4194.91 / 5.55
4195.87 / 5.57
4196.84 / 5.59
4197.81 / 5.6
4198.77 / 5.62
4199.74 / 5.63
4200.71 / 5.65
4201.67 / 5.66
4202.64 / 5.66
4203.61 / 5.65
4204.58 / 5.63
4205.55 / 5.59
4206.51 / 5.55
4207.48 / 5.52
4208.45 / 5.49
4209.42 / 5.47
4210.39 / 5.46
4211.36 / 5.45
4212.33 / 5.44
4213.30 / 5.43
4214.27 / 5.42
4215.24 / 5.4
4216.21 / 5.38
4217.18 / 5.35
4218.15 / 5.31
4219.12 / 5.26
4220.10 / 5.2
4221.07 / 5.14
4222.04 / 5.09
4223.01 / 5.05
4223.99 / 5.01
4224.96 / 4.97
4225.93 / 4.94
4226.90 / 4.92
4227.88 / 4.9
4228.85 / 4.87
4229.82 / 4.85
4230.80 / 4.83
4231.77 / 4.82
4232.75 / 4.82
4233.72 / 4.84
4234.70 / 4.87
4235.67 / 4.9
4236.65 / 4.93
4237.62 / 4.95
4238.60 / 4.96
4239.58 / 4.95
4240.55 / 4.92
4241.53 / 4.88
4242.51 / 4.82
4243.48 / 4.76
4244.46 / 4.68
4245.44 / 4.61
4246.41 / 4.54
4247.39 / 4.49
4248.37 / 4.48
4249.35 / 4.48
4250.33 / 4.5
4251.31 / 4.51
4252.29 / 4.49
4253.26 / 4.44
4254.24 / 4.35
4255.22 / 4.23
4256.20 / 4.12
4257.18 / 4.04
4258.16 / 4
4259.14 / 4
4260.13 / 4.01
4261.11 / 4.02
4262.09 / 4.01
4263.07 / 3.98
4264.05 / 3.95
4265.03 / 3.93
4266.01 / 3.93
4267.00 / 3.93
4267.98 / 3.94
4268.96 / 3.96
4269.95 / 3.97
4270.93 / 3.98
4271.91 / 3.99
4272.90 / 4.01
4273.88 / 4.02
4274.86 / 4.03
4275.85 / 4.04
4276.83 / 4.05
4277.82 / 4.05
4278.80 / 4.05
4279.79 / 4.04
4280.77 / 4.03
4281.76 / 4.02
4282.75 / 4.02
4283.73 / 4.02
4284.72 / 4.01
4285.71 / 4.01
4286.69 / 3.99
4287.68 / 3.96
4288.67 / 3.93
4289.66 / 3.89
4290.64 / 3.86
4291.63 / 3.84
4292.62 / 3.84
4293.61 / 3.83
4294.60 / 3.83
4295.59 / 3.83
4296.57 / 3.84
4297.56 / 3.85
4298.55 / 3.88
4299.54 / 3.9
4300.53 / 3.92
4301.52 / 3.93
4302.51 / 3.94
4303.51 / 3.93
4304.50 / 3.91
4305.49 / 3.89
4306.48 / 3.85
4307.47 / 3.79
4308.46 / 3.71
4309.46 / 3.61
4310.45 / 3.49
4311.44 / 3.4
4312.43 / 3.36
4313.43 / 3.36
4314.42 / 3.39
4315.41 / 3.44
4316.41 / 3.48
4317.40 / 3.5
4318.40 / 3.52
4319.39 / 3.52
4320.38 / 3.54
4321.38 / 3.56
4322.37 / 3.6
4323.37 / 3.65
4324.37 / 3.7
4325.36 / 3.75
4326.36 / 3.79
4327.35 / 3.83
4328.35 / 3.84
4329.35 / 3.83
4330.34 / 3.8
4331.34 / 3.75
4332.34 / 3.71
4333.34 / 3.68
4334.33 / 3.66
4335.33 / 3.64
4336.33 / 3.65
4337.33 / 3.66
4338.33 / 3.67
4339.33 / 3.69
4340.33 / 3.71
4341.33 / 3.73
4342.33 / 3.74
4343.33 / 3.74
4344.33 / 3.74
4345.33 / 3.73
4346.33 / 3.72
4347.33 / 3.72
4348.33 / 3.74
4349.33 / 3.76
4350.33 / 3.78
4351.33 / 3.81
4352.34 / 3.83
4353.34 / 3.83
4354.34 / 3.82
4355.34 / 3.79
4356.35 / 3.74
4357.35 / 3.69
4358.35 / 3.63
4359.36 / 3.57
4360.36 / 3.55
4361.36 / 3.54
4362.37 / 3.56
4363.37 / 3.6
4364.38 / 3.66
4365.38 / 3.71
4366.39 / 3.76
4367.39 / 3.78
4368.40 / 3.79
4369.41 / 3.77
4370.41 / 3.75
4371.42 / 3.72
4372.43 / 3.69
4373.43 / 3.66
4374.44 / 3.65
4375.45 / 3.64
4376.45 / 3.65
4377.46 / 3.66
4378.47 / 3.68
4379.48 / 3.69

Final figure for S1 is 0.05 mag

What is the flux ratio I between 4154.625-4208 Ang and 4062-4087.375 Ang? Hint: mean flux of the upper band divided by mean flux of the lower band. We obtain 1.27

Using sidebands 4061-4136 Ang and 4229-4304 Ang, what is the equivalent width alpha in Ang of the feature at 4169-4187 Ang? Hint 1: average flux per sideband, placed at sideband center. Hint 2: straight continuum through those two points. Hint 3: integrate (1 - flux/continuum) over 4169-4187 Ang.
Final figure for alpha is -4.8 Ang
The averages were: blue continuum 4.43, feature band 5.49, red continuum 4.23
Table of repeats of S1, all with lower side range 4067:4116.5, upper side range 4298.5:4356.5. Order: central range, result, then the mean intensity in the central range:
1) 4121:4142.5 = -0.09 mag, 4.65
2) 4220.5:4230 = -0.24 mag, 4.98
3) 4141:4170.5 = -0.20 mag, 5.04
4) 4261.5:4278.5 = -0.03 mag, 3.99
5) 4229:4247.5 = -0.21 mag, 4.82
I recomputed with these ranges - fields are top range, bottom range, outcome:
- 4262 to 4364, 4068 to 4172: 0.82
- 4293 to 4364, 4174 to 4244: 0.70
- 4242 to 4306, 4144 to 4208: 0.76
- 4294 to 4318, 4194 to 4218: 0.67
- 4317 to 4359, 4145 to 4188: 0.70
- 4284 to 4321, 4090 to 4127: 0.83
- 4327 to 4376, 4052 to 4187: 0.80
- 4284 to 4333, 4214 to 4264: 0.79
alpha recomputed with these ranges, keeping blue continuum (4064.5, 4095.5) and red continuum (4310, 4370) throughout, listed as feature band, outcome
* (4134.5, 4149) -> -2.1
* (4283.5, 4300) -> -0.5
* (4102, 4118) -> -0.7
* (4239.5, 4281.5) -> -3.9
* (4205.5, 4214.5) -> -3.3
